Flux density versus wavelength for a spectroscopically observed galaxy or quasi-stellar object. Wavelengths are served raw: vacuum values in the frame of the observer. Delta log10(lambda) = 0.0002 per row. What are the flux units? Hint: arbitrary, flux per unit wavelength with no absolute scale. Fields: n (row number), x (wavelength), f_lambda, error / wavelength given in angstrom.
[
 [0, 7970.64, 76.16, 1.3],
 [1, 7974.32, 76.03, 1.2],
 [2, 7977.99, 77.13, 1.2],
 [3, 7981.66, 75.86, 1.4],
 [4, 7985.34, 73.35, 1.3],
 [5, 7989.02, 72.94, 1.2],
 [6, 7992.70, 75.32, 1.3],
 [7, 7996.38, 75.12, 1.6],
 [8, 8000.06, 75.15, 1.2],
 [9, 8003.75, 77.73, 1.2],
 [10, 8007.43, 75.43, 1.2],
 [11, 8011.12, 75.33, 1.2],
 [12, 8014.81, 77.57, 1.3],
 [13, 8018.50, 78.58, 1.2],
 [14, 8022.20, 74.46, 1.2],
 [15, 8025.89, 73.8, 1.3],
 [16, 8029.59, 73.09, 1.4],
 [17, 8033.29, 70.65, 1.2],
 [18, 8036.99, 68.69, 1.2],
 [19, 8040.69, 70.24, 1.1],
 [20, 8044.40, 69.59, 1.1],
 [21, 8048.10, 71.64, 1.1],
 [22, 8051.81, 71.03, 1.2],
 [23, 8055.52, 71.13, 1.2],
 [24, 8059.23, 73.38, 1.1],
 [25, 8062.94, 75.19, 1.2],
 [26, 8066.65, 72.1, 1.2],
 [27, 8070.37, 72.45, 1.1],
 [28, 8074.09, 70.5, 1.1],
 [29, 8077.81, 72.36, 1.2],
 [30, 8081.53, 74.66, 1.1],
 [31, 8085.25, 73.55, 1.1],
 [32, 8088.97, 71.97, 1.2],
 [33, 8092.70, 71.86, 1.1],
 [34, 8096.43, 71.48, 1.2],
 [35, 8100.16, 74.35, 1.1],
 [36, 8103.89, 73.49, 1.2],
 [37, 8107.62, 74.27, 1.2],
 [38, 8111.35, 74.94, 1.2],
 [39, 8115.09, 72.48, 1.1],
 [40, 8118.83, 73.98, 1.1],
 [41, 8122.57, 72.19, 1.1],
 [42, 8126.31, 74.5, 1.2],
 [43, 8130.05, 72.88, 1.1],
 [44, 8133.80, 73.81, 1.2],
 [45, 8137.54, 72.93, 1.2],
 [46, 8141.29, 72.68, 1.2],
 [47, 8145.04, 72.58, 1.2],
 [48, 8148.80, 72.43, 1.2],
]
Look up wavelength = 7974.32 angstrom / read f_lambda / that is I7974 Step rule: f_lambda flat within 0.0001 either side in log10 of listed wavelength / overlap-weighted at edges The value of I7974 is 76.03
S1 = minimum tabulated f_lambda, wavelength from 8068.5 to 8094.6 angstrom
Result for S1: 70.5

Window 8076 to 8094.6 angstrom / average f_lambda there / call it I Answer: 72.9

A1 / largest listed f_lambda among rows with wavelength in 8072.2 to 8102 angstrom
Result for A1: 74.66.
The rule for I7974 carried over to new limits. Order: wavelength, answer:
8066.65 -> 72.1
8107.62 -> 74.27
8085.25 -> 73.55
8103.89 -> 73.49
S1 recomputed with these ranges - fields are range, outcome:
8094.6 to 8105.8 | 71.48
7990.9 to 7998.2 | 75.12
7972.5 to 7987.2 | 73.35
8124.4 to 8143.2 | 72.68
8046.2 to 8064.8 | 71.03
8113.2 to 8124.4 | 72.19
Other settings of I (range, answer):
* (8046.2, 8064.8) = 72.5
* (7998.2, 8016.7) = 76.3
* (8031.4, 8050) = 70.2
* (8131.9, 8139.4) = 73.4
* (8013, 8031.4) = 75.5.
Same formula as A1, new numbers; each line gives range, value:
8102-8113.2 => 74.94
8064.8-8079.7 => 72.45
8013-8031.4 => 78.58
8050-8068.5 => 75.19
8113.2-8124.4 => 73.98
